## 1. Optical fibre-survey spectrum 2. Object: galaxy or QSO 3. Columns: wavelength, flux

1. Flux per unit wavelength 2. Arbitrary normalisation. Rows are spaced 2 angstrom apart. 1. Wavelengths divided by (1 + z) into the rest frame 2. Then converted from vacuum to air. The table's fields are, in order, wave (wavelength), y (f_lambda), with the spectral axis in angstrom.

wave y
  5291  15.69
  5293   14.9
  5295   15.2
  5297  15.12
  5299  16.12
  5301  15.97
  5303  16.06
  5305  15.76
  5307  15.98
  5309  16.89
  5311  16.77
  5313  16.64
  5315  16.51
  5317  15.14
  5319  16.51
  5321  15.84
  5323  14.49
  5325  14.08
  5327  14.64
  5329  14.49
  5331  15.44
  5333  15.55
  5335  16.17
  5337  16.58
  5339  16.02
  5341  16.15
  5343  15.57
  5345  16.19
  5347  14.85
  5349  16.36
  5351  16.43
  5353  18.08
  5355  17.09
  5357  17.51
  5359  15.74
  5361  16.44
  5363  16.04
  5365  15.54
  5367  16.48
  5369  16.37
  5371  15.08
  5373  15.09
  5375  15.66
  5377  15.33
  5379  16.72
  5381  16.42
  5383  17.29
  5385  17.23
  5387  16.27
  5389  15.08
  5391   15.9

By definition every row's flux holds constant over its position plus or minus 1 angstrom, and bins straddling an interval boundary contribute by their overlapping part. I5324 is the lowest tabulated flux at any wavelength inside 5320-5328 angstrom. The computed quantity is 14.08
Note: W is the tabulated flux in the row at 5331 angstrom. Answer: 15.44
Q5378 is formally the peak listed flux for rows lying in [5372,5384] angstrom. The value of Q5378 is 17.29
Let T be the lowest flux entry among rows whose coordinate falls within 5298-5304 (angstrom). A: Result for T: 15.97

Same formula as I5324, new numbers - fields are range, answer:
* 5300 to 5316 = 15.76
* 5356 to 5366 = 15.54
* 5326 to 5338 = 14.49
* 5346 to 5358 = 14.85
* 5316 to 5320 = 15.14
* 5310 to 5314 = 16.64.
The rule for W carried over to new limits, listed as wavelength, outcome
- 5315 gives 16.51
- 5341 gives 16.15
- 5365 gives 15.54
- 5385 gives 17.23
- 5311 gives 16.77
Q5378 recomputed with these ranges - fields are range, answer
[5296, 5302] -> 16.12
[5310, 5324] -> 16.77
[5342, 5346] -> 16.19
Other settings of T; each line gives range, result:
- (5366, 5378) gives 15.08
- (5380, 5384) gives 16.42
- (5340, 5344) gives 15.57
